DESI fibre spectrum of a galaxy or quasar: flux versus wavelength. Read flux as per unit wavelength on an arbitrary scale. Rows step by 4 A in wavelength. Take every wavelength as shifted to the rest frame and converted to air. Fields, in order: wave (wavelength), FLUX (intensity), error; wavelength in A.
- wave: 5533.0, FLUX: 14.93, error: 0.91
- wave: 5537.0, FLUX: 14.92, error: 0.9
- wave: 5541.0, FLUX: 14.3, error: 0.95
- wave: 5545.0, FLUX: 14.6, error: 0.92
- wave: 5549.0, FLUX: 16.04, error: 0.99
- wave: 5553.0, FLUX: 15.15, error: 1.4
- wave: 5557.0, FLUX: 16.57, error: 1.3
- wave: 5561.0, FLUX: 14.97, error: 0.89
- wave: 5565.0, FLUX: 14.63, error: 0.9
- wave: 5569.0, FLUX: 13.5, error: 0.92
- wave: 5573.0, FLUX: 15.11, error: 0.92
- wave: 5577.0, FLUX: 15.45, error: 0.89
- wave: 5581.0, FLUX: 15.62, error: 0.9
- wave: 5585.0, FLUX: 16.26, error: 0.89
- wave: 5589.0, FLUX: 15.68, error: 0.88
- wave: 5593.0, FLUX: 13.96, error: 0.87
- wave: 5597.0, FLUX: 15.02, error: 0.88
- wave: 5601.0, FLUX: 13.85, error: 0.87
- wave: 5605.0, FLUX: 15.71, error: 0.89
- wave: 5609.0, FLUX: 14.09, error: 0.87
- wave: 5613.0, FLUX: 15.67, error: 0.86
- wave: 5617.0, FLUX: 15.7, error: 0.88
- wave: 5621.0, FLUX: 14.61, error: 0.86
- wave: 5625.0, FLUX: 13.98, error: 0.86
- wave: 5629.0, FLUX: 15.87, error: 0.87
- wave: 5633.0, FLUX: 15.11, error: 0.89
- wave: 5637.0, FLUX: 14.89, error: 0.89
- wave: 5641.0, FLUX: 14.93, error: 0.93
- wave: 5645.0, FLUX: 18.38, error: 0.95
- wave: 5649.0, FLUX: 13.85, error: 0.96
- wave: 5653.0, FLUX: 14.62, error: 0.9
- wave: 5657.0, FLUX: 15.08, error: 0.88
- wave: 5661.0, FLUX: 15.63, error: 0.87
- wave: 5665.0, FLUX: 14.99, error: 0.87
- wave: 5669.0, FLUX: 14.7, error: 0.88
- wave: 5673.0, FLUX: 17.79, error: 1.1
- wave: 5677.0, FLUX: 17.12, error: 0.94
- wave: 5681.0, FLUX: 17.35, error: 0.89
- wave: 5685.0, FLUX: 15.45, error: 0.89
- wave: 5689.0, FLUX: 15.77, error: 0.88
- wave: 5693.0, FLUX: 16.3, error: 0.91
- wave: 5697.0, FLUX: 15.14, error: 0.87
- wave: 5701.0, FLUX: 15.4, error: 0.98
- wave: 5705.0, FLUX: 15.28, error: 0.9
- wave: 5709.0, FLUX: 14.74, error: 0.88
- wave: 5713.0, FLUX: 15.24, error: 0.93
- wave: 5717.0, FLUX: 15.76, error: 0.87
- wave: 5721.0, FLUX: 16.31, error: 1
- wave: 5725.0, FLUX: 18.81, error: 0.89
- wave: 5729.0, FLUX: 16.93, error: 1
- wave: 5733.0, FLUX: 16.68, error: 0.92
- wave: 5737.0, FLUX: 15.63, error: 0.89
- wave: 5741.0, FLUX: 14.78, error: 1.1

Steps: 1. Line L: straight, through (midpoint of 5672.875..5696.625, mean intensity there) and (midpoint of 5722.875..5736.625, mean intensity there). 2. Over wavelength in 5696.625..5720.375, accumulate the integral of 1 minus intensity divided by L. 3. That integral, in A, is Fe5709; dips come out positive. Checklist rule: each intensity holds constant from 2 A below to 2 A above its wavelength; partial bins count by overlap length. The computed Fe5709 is 2.2 A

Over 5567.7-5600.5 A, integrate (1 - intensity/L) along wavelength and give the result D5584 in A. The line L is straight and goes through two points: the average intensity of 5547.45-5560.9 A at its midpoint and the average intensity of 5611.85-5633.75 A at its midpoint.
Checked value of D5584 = 0.9 A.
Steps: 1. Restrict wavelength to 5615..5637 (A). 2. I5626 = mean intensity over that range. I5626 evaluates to 15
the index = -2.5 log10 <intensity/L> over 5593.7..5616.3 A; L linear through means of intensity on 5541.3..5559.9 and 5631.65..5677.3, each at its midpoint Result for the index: 0.05 mag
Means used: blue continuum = 15.4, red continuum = 15.5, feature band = 14.9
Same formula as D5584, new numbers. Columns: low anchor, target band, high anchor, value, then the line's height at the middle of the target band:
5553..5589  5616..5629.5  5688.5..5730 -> 0.6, 15.5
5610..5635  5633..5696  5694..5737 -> -1.0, 15.5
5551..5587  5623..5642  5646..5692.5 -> 0.7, 15.6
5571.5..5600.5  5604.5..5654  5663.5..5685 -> 1.8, 15.8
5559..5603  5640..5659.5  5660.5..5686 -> 0.6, 15.9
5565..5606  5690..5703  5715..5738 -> 0.6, 16.4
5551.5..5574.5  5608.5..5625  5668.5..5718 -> 0.4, 15.4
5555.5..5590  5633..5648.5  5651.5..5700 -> -0.1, 15.6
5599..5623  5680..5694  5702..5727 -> -0.4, 15.7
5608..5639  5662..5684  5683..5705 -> -1.3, 15.4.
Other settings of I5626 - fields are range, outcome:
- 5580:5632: 15.1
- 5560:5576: 14.6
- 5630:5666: 15.3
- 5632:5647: 15.9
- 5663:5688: 16.2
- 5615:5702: 15.6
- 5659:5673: 15.5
